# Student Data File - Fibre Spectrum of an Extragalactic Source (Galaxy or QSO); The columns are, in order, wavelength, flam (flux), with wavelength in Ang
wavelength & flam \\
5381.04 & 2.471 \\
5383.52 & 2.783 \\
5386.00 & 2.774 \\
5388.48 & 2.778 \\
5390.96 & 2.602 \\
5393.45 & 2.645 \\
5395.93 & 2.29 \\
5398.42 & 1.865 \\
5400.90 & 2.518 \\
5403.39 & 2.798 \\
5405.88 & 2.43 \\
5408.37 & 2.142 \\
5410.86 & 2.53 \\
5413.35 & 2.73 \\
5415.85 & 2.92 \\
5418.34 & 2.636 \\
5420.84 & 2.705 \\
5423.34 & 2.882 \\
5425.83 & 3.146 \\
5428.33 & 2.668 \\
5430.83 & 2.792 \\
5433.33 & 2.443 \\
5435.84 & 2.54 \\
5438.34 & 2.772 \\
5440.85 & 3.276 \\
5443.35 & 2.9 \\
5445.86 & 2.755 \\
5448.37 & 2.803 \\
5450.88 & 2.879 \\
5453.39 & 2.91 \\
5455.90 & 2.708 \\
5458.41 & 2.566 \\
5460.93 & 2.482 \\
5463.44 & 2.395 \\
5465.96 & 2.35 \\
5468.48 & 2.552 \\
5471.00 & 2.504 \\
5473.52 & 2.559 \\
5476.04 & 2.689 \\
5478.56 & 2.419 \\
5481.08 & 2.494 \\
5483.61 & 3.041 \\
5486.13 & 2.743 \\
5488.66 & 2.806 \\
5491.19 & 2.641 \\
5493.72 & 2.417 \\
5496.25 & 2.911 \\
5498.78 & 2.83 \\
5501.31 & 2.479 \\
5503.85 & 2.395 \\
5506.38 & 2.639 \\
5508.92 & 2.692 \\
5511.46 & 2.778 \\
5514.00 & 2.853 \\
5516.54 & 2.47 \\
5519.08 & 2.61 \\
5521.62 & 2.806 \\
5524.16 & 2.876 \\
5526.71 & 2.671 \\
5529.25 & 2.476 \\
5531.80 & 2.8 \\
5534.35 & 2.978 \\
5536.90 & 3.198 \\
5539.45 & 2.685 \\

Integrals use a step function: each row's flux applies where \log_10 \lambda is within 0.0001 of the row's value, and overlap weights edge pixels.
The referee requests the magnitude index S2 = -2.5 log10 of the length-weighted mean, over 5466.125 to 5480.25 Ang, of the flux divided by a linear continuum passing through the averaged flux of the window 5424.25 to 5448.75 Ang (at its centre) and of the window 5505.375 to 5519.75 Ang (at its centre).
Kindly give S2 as 0.09 mag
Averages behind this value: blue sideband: 2.81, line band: 2.53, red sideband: 2.68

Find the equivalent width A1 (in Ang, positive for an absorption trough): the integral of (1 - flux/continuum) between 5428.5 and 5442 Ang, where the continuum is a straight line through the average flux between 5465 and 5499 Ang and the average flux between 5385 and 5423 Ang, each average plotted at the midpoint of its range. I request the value -0.8 Ang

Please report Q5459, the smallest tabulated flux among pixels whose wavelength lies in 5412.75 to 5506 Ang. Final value 2.35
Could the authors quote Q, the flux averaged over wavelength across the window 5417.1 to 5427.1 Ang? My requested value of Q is 2.84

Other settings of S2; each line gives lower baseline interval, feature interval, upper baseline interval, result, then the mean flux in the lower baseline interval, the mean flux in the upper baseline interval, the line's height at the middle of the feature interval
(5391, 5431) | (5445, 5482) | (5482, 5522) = 0.02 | 2.6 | 2.69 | 2.65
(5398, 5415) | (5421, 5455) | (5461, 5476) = -0.14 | 2.47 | 2.49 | 2.48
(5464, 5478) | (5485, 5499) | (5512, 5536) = -0.05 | 2.52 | 2.74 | 2.6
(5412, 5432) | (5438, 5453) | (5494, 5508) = -0.06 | 2.81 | 2.64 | 2.76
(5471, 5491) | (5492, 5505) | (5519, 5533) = 0.03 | 2.67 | 2.71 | 2.69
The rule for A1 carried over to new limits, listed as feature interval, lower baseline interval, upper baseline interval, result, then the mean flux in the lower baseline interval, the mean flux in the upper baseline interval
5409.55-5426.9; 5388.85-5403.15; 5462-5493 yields -2.1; 2.44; 2.6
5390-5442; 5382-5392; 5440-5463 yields 2.3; 2.73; 2.79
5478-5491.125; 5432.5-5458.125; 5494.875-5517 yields 0.0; 2.8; 2.68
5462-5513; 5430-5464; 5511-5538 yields 2.5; 2.74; 2.77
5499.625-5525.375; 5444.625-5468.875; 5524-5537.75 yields 1.0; 2.64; 2.82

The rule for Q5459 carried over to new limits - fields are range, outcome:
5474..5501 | 2.417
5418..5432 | 2.636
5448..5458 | 2.708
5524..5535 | 2.476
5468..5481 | 2.419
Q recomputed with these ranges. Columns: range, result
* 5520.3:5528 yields 2.78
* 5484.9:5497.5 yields 2.7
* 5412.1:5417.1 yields 2.82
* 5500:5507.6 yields 2.51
